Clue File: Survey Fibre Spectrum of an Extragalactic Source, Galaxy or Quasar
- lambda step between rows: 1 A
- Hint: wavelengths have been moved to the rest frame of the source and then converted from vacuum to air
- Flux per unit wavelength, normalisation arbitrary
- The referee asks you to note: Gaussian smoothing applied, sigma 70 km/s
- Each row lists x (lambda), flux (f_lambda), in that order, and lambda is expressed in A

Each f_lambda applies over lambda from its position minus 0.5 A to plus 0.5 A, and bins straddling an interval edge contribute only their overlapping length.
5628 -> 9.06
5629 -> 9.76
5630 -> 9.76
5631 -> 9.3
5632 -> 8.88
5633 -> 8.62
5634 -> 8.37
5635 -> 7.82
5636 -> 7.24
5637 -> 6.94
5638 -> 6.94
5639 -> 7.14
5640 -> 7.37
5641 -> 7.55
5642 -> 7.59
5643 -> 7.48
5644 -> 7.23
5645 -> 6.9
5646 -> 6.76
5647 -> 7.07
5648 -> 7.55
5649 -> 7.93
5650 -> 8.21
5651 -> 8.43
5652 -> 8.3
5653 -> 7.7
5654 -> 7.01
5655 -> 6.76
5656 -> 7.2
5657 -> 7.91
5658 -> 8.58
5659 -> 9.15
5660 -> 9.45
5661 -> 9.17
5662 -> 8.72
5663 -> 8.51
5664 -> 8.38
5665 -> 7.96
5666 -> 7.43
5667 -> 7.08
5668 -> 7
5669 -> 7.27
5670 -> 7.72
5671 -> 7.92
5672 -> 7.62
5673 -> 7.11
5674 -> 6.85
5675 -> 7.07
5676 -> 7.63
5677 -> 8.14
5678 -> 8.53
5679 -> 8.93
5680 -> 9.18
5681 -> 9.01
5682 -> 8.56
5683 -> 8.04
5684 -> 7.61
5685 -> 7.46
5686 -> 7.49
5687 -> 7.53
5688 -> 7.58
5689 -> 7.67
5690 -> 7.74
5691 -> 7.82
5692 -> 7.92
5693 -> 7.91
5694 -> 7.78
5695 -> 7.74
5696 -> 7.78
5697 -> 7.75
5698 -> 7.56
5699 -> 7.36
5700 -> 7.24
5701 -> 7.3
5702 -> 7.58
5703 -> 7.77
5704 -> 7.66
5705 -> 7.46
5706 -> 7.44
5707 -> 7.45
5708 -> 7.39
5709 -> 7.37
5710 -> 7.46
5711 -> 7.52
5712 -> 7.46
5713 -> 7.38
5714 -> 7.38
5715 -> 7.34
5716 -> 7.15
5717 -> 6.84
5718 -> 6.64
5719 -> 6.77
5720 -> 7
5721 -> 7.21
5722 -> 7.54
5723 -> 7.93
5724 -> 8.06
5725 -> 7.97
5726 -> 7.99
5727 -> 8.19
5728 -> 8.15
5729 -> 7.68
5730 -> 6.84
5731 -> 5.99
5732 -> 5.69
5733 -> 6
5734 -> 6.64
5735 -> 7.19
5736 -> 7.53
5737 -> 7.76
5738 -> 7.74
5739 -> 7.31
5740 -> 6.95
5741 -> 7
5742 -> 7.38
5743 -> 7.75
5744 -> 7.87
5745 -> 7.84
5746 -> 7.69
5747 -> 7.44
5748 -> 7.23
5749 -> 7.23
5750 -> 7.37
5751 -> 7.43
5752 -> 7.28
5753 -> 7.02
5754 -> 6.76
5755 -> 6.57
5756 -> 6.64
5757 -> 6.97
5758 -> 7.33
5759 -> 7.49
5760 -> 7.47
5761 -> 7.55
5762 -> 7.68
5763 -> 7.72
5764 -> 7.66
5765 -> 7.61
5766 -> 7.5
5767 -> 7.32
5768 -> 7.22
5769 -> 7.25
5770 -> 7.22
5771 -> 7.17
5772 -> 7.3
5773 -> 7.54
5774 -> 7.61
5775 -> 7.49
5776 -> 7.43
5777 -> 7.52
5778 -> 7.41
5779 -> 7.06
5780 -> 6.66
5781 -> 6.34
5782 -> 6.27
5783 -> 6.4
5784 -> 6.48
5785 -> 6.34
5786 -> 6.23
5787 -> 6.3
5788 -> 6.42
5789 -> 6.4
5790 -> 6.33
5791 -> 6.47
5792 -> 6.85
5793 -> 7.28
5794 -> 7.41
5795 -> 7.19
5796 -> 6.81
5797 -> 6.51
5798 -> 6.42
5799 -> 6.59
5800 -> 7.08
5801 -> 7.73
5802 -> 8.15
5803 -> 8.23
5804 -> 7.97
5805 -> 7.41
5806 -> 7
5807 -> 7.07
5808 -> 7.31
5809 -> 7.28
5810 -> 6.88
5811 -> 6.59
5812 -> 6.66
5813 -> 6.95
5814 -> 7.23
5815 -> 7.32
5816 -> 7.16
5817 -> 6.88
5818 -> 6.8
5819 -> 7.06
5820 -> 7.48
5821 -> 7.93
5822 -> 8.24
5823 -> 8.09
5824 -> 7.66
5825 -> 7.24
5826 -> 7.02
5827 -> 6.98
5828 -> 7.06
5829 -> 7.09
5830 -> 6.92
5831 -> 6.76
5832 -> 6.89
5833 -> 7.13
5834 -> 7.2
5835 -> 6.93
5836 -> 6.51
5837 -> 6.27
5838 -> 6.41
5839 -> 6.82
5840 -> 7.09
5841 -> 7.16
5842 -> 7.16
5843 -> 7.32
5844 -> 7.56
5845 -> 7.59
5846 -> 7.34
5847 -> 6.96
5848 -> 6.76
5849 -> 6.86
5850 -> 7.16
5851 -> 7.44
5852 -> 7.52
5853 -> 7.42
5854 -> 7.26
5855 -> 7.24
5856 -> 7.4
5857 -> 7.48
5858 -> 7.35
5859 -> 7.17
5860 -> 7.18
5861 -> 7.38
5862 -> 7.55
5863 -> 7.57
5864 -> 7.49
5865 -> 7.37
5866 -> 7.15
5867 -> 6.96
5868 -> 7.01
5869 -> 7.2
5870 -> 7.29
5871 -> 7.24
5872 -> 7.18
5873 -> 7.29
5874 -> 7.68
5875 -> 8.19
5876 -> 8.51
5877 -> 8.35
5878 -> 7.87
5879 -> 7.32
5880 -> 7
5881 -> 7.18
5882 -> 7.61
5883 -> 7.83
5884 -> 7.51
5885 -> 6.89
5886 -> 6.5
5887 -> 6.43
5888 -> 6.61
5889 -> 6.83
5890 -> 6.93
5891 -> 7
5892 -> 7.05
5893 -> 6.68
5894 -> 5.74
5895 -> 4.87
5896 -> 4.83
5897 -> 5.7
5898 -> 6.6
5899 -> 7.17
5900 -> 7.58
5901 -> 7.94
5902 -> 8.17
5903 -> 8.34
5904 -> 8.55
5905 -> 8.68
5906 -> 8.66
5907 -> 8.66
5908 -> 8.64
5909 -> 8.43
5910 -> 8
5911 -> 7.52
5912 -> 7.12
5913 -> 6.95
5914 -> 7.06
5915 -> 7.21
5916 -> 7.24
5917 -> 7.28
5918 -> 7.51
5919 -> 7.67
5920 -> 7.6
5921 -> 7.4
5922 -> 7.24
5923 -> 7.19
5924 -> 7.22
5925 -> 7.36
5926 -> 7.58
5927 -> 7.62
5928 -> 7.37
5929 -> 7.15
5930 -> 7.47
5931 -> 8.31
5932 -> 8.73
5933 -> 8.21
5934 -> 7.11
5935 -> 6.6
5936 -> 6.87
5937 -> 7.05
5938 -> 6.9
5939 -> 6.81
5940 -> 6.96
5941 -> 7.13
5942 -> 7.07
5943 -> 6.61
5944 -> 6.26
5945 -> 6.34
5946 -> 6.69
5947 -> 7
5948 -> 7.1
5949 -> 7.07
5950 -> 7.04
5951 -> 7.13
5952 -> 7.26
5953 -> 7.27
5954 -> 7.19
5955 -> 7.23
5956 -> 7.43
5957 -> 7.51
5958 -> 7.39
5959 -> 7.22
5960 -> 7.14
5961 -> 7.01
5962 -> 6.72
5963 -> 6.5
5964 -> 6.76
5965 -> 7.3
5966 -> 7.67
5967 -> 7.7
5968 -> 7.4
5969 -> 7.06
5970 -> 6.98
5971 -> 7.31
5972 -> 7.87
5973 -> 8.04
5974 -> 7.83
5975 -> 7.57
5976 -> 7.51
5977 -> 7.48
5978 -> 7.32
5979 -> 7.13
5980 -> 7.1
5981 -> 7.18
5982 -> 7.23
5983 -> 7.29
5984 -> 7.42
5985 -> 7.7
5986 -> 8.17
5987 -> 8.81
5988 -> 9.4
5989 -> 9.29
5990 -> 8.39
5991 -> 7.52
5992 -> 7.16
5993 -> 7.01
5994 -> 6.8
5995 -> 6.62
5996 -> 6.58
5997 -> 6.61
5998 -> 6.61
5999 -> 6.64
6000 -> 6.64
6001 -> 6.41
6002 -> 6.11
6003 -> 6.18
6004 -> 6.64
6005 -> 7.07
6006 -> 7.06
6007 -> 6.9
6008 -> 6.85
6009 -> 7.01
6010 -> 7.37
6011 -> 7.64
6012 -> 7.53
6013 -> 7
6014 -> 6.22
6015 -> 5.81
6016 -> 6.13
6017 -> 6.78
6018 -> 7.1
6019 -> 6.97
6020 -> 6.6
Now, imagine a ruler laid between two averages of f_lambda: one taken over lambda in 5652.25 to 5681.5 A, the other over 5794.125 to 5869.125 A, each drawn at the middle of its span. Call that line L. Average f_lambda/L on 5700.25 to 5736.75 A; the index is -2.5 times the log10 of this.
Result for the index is 0.06 mag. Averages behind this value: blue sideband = 7.97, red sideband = 7.19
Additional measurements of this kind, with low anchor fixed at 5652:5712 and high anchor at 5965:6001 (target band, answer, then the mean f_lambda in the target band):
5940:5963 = 0.07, 7.02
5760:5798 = 0.10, 7.02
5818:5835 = 0.05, 7.27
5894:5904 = 0.11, 6.83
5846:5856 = 0.06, 7.2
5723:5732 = 0.03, 7.52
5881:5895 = 0.11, 6.83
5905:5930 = -0.01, 7.59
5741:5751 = 0.03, 7.5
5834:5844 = 0.11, 6.9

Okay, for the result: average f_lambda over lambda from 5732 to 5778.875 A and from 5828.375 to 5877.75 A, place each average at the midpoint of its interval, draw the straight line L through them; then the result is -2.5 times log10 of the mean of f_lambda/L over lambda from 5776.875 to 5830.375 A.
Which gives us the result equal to 0.04 mag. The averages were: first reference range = 7.31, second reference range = 7.24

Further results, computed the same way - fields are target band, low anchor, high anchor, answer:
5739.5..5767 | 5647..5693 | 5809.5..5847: 0.022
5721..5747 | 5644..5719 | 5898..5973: 0.037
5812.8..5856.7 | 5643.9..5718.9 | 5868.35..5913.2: 0.041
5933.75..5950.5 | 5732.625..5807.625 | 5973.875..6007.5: 0.060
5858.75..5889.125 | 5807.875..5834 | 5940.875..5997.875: -0.018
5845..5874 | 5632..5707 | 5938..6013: 0.021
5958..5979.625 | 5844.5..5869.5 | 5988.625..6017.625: -0.048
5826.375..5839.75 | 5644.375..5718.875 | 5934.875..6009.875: 0.089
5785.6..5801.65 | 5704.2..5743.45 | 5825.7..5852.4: 0.058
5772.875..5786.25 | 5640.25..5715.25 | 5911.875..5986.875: 0.099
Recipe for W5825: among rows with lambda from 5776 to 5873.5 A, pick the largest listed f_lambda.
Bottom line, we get 8.24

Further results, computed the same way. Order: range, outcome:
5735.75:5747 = 7.87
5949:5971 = 7.7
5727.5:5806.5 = 8.23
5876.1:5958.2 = 8.73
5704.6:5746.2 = 8.19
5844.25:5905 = 8.68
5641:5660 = 9.45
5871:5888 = 8.51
